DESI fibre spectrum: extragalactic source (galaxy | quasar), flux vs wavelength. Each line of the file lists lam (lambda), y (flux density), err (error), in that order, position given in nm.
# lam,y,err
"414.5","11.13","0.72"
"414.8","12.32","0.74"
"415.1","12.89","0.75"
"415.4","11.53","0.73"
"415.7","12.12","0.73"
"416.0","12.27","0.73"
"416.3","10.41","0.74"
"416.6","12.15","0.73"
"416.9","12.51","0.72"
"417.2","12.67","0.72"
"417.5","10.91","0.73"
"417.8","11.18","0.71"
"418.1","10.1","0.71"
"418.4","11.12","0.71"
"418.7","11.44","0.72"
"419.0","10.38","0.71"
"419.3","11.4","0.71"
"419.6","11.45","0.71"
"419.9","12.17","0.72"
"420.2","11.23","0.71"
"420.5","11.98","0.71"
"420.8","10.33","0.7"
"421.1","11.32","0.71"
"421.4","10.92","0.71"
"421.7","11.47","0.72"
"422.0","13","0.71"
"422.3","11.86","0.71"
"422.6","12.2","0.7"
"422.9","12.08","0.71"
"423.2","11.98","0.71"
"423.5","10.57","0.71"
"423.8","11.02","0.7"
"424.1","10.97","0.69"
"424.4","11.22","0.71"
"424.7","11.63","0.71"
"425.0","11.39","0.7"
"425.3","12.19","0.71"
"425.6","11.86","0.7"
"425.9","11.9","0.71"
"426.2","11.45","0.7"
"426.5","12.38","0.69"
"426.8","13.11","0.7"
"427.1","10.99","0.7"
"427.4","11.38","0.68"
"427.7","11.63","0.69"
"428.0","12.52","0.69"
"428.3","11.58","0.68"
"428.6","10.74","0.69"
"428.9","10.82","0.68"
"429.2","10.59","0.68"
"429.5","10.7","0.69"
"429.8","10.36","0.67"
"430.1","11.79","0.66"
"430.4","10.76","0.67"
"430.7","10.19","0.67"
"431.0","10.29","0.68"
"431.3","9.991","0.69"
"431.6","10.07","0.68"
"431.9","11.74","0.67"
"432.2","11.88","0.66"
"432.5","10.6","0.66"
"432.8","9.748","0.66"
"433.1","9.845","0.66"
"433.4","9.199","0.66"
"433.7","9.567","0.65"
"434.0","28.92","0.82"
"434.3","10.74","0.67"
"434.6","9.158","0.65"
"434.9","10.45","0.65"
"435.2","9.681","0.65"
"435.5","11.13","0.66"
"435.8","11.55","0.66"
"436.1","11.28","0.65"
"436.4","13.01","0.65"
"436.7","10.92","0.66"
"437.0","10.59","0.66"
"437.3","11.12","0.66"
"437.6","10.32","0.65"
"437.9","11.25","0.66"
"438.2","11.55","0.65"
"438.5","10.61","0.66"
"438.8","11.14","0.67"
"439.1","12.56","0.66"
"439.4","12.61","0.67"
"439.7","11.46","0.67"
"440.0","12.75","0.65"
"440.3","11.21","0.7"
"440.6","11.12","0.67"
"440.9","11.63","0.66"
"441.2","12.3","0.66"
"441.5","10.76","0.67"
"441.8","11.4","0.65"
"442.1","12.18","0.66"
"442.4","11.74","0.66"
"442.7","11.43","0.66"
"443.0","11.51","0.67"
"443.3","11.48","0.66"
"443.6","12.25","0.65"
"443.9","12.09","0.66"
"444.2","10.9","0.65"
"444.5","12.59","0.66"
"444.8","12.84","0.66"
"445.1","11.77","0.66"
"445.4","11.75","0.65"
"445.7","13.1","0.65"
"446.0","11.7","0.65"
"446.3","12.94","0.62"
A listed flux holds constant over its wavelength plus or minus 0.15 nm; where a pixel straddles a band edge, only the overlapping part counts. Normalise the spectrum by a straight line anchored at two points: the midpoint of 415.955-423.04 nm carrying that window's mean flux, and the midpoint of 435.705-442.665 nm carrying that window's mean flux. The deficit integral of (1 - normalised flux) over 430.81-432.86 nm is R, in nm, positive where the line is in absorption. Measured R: 0.155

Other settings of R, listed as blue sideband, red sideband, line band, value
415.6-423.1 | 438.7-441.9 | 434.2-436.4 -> 0.18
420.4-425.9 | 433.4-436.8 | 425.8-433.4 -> 0.57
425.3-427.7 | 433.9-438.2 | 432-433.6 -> 0.22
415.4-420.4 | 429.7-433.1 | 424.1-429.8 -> -0.31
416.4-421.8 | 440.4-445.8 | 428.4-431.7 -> 0.28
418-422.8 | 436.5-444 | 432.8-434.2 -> -0.28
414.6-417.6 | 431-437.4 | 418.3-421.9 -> 0.17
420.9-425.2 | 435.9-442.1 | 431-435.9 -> 0.01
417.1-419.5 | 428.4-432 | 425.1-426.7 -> -0.17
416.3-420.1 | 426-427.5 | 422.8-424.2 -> 0.05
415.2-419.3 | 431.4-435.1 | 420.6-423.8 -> 0.00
